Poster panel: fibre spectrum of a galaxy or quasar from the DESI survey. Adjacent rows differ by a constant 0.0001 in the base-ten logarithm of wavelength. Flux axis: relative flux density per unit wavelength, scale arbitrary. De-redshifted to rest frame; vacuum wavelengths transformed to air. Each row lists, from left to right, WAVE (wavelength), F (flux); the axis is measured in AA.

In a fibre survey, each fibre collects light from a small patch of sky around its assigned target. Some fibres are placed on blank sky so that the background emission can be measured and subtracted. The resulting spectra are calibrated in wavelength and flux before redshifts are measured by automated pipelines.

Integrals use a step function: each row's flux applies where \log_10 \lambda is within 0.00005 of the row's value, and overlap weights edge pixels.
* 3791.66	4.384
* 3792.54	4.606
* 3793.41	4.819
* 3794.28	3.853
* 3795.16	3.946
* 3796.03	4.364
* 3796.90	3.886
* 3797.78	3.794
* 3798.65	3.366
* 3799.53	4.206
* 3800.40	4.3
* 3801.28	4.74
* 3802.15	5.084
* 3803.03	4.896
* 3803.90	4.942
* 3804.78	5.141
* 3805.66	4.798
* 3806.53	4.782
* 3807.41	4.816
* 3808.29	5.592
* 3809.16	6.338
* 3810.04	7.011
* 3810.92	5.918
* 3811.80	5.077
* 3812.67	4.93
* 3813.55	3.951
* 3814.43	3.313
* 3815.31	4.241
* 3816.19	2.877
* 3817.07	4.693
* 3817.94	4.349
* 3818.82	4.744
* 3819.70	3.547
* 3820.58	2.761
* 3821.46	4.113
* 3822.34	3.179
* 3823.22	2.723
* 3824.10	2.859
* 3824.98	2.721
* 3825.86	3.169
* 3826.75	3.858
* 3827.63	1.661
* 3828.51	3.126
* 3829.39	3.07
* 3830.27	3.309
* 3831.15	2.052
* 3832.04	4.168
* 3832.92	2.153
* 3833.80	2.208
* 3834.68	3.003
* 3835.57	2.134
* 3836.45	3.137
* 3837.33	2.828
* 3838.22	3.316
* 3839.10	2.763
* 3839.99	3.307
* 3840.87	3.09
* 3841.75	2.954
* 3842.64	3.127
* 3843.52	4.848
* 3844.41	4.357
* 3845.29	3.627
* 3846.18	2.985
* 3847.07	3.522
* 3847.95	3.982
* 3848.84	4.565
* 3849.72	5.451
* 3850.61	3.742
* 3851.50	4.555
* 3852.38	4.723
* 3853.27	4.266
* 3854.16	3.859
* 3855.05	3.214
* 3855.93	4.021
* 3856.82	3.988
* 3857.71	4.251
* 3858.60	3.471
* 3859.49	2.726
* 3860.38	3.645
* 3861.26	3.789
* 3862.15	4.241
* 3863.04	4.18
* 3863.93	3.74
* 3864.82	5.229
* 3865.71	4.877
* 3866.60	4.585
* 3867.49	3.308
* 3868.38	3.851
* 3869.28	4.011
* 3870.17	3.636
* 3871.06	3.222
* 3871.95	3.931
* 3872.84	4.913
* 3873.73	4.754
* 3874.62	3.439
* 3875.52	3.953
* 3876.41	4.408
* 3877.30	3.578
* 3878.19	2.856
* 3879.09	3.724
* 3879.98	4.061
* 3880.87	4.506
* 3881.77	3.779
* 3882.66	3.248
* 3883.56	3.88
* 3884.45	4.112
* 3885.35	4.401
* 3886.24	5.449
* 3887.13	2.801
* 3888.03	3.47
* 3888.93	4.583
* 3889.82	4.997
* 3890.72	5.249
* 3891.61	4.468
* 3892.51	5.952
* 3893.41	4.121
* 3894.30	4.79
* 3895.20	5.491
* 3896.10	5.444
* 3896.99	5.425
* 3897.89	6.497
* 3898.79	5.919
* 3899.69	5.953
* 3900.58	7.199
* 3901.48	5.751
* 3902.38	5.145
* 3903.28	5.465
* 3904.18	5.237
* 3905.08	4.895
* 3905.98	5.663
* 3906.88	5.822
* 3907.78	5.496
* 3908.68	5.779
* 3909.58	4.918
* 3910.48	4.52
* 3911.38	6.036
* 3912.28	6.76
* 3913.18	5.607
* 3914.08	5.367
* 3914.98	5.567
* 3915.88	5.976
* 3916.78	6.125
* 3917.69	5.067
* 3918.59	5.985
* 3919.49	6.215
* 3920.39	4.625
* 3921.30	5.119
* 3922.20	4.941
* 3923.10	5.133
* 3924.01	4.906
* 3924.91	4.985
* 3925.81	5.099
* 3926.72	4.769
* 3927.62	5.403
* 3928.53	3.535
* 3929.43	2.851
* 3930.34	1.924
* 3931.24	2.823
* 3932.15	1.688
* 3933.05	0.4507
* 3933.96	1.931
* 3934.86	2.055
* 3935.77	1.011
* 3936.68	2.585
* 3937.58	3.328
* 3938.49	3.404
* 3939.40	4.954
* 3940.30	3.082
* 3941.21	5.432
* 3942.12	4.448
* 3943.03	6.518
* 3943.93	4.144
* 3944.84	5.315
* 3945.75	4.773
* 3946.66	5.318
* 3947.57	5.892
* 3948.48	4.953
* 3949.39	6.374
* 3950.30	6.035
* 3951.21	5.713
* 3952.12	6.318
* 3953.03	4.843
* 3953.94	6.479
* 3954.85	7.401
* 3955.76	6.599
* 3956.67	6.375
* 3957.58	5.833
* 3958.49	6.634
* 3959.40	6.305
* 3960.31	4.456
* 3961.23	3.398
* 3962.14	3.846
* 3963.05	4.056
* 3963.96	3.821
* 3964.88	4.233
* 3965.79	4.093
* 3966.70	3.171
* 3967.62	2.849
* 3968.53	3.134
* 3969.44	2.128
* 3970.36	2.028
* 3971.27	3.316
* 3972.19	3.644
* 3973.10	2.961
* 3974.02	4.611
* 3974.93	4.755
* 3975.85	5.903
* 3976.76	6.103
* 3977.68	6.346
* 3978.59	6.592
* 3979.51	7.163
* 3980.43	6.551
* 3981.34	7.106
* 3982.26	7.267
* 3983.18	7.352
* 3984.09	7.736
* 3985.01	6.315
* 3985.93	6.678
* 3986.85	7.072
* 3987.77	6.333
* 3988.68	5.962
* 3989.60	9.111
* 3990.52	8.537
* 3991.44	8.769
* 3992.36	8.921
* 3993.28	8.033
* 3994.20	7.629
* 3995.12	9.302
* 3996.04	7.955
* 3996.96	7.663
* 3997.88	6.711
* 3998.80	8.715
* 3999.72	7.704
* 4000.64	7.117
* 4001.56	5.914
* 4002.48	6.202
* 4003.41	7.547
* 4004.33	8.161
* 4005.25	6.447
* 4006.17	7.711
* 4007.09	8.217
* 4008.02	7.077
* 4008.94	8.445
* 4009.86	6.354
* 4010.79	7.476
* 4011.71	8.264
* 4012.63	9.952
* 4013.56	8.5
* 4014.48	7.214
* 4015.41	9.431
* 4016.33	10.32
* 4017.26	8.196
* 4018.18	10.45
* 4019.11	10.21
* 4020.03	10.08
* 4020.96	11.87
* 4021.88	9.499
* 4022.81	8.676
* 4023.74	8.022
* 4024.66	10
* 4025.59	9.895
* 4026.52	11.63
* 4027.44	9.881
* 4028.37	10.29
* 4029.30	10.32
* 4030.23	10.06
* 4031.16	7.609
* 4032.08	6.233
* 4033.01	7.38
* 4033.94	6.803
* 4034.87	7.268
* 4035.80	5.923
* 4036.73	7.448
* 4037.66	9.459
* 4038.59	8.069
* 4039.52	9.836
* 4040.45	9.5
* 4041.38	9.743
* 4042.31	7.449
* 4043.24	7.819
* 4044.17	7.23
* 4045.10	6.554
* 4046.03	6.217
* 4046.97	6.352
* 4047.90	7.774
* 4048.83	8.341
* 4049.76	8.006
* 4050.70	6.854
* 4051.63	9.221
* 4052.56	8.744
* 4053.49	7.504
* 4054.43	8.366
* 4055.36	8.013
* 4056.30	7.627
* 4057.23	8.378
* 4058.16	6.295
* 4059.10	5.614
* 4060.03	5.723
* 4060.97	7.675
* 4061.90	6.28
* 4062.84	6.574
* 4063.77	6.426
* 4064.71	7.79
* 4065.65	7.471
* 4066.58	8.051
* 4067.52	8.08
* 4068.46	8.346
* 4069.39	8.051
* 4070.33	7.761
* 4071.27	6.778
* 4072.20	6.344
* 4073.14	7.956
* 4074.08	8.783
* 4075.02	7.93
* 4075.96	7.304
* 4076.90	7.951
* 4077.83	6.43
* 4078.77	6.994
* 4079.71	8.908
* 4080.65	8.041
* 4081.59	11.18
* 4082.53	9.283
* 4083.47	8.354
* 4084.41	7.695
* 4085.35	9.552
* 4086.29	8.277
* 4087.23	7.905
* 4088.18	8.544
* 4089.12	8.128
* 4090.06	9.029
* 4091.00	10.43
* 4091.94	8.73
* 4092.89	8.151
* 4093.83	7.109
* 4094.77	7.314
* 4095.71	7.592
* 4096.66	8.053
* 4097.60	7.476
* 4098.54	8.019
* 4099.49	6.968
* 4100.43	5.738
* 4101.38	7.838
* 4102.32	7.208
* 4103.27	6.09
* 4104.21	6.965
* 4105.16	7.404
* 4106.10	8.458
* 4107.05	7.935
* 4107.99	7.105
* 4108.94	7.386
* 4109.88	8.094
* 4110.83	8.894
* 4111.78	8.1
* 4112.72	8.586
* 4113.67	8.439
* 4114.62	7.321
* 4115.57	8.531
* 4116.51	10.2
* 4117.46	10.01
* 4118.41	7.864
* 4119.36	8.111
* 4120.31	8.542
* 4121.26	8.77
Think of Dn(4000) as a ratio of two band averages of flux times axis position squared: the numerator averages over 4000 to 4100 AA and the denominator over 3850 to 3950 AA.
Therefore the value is 1.94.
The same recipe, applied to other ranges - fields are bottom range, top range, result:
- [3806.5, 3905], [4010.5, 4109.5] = 2.19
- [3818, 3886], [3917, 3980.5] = 1.31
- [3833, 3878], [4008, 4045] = 2.53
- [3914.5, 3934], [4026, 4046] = 2.02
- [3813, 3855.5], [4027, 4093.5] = 2.57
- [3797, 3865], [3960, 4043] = 2.05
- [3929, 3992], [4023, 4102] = 1.69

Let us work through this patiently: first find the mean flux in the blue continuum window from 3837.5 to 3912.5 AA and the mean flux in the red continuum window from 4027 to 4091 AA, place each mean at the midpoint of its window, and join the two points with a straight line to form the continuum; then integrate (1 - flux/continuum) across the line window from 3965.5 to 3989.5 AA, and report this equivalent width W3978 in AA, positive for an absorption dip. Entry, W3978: 4.0 AA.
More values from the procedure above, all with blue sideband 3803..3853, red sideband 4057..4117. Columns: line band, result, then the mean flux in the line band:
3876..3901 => 0.7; 4.66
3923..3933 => 3.0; 3.74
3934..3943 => 3.4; 3.45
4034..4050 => -1.5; 7.79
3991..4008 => -3.2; 7.69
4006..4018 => -3.0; 8.31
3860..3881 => 2.2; 4.01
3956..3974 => 5.7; 4.06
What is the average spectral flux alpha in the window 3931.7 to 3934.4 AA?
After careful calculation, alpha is 1.35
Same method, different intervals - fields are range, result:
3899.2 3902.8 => 6.02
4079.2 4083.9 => 9.14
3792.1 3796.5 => 4.32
